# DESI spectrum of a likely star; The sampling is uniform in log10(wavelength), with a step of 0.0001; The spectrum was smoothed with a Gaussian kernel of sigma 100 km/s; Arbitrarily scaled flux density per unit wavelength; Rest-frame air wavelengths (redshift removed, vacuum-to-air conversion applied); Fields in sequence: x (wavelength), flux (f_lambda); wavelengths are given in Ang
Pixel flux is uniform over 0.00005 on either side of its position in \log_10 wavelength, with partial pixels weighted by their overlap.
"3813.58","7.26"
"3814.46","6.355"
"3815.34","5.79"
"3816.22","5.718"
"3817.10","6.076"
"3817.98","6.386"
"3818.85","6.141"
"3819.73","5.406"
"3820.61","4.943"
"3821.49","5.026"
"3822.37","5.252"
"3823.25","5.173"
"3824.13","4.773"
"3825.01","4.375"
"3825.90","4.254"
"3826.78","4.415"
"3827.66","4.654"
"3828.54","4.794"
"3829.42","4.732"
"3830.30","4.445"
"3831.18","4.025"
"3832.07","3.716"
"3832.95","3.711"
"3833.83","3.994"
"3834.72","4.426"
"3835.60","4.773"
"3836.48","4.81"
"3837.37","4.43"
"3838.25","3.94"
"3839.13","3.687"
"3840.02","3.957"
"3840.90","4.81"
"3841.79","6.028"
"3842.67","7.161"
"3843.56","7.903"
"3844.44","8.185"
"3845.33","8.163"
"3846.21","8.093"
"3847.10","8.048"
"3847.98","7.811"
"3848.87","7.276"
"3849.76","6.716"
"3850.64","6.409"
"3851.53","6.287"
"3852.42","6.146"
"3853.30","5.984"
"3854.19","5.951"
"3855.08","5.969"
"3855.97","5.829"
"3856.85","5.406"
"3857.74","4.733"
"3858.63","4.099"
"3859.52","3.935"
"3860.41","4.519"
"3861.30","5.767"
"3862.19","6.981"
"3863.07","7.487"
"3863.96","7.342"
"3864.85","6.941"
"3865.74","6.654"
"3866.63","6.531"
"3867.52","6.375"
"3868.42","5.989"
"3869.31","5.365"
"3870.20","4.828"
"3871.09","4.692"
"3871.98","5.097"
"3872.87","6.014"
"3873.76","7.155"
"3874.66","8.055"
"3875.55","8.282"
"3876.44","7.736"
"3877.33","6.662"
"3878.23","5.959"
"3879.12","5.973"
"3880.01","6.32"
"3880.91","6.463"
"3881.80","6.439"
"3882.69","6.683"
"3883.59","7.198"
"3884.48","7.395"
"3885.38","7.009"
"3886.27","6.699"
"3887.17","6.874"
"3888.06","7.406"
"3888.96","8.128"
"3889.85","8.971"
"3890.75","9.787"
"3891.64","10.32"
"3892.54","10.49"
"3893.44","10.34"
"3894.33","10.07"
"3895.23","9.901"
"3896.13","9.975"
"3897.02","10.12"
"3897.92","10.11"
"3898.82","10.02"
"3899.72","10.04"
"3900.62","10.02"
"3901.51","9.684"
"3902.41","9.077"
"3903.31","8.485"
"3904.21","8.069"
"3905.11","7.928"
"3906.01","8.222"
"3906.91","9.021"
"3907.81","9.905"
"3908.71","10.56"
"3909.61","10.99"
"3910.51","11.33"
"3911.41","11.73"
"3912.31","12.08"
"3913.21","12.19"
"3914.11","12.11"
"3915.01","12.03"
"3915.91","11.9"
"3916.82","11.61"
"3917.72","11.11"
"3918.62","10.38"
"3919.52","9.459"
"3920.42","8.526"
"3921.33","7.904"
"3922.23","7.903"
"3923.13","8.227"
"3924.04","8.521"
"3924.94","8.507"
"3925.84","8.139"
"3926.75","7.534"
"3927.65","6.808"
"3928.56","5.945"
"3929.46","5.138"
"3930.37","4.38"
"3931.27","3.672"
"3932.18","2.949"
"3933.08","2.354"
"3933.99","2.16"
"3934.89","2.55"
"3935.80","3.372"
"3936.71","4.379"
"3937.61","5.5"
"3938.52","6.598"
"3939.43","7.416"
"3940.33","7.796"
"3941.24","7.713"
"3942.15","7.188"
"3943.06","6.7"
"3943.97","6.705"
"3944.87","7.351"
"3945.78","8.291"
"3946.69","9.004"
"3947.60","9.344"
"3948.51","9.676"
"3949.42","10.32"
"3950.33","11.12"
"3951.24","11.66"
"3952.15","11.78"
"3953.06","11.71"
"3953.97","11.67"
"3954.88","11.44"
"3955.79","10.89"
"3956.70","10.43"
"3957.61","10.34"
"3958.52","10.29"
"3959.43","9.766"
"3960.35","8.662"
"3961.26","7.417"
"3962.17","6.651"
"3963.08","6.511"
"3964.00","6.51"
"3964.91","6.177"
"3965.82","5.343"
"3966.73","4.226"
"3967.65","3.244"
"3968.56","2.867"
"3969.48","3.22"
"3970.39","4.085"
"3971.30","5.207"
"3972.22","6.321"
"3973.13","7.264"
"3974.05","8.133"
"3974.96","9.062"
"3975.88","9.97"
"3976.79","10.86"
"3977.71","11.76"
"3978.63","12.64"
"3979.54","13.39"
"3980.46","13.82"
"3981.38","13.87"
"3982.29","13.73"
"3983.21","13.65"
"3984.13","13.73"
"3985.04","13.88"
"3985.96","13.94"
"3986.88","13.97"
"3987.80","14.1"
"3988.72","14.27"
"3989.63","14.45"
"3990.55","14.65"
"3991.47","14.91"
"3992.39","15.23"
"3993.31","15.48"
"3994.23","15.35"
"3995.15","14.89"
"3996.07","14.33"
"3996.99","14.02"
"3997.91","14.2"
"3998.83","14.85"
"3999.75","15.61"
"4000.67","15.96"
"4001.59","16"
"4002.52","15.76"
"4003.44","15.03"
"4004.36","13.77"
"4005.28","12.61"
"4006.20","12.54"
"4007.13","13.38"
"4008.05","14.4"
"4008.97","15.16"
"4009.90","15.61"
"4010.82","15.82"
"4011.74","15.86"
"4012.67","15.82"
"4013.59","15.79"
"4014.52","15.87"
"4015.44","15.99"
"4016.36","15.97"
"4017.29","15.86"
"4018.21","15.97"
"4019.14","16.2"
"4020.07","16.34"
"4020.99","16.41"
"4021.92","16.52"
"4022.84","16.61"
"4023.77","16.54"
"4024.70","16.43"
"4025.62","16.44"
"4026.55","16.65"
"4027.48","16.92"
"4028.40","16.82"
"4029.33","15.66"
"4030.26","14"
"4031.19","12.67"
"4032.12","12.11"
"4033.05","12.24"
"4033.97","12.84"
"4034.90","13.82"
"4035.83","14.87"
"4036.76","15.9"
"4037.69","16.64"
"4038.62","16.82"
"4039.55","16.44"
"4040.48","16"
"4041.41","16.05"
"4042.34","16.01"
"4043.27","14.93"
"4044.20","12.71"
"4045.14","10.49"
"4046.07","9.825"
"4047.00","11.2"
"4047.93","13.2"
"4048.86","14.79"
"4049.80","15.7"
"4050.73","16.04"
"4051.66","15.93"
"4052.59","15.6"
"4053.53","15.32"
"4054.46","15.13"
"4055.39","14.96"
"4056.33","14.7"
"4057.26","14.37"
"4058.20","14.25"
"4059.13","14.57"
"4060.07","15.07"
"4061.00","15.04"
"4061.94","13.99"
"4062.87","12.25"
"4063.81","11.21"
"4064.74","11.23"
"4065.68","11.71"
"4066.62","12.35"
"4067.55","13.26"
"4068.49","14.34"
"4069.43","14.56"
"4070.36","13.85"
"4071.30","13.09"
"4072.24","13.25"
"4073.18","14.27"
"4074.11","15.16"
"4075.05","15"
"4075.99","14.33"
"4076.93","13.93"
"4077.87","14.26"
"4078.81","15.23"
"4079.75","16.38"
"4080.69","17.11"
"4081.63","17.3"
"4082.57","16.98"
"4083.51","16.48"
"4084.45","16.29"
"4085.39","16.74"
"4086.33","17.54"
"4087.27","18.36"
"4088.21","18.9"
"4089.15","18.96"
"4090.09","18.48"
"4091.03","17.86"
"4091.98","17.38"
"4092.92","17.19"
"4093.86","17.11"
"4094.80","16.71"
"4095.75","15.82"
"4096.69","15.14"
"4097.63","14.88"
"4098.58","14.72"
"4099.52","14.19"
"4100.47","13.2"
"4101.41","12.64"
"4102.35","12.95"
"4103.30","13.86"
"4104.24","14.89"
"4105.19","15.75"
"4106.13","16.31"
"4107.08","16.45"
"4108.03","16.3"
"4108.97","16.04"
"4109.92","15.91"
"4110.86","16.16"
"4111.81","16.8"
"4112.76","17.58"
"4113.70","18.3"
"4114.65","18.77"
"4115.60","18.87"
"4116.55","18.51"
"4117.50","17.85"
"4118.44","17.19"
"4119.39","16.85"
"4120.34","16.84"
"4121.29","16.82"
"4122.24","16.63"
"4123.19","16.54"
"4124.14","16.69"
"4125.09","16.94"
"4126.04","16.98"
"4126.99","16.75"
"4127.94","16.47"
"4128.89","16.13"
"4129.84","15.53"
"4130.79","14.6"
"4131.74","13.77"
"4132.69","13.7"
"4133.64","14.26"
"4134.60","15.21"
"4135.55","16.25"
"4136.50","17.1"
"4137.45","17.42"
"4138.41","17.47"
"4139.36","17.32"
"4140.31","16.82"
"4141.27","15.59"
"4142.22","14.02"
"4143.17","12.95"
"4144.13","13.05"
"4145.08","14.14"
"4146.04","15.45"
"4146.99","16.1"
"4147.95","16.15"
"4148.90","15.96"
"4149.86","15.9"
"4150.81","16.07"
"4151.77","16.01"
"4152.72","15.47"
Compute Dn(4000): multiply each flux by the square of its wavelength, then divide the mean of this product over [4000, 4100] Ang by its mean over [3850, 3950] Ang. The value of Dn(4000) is 2.14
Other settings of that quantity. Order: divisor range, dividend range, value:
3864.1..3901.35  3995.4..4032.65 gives 2.12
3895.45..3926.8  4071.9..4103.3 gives 1.76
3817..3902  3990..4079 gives 2.46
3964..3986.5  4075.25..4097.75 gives 1.92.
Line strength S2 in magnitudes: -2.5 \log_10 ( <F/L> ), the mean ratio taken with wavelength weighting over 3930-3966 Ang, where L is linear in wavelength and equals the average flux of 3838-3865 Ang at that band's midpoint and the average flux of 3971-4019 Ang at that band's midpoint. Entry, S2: 0.44 mag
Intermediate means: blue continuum 6.19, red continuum 13.8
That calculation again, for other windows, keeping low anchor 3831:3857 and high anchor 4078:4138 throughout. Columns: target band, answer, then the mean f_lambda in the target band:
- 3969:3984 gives 0.13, 9.89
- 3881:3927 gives -0.14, 9.34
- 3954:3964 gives 0.13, 9.22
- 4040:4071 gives 0.02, 14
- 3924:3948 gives 0.48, 6.1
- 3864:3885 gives 0.09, 6.49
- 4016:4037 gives -0.17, 15.4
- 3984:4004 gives -0.24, 14.8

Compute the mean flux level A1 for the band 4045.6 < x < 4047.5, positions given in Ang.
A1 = 10.6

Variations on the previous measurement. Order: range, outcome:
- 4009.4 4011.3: 15.7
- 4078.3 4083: 16.6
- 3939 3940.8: 7.63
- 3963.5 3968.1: 5.11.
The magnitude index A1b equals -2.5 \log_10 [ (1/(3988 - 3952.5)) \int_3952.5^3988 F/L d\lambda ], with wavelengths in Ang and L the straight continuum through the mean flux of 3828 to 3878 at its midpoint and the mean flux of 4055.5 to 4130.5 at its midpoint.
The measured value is 0.13 mag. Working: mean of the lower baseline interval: 5.87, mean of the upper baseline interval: 15.7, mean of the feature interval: 9.48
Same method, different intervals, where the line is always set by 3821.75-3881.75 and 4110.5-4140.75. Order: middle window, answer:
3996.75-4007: -0.23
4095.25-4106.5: 0.08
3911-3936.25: 0.09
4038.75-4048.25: -0.03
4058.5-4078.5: 0.06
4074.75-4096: -0.11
